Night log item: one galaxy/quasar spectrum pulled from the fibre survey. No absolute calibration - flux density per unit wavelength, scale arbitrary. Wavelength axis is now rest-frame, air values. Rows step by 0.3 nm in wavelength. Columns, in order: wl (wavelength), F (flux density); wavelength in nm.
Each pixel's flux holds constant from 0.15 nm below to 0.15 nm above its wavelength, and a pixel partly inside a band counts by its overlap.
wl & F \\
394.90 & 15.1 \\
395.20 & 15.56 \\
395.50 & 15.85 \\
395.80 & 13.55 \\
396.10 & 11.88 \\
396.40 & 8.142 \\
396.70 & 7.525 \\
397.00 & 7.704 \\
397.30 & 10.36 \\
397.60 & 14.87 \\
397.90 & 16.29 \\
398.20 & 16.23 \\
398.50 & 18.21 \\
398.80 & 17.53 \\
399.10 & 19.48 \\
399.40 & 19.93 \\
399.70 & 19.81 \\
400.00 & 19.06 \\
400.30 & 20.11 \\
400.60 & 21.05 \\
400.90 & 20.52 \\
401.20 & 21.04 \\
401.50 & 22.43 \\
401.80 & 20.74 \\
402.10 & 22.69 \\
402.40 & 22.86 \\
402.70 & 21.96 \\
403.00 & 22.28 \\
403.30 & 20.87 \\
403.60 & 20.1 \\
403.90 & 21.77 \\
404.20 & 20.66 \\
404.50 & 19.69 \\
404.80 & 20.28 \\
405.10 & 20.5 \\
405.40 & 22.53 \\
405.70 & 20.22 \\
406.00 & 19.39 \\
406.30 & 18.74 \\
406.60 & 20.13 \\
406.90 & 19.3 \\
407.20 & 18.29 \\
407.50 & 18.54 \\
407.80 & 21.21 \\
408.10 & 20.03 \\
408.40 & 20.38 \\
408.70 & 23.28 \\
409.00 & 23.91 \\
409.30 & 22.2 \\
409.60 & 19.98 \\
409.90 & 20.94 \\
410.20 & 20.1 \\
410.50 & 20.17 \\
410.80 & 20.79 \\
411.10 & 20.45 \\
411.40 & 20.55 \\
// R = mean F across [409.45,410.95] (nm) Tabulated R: 20.4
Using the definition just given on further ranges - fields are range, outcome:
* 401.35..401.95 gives 21.6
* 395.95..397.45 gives 9.12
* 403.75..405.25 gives 20.6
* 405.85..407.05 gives 19.4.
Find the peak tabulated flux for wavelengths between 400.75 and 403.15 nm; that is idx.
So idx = 22.86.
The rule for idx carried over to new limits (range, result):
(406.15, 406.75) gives 20.13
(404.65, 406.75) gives 22.53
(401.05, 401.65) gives 22.43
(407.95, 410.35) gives 23.91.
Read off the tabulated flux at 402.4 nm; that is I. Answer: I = 22.86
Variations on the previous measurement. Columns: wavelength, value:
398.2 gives 16.23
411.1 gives 20.45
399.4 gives 19.93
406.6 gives 20.13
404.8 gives 20.28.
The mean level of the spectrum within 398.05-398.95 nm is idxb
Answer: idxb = 17.3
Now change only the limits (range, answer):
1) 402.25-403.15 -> 22.4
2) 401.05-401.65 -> 21.7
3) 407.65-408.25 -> 20.6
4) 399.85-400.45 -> 19.6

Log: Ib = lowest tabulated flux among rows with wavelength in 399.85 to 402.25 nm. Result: 19.06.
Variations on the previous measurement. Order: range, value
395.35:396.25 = 11.88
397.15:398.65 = 10.36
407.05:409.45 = 18.29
